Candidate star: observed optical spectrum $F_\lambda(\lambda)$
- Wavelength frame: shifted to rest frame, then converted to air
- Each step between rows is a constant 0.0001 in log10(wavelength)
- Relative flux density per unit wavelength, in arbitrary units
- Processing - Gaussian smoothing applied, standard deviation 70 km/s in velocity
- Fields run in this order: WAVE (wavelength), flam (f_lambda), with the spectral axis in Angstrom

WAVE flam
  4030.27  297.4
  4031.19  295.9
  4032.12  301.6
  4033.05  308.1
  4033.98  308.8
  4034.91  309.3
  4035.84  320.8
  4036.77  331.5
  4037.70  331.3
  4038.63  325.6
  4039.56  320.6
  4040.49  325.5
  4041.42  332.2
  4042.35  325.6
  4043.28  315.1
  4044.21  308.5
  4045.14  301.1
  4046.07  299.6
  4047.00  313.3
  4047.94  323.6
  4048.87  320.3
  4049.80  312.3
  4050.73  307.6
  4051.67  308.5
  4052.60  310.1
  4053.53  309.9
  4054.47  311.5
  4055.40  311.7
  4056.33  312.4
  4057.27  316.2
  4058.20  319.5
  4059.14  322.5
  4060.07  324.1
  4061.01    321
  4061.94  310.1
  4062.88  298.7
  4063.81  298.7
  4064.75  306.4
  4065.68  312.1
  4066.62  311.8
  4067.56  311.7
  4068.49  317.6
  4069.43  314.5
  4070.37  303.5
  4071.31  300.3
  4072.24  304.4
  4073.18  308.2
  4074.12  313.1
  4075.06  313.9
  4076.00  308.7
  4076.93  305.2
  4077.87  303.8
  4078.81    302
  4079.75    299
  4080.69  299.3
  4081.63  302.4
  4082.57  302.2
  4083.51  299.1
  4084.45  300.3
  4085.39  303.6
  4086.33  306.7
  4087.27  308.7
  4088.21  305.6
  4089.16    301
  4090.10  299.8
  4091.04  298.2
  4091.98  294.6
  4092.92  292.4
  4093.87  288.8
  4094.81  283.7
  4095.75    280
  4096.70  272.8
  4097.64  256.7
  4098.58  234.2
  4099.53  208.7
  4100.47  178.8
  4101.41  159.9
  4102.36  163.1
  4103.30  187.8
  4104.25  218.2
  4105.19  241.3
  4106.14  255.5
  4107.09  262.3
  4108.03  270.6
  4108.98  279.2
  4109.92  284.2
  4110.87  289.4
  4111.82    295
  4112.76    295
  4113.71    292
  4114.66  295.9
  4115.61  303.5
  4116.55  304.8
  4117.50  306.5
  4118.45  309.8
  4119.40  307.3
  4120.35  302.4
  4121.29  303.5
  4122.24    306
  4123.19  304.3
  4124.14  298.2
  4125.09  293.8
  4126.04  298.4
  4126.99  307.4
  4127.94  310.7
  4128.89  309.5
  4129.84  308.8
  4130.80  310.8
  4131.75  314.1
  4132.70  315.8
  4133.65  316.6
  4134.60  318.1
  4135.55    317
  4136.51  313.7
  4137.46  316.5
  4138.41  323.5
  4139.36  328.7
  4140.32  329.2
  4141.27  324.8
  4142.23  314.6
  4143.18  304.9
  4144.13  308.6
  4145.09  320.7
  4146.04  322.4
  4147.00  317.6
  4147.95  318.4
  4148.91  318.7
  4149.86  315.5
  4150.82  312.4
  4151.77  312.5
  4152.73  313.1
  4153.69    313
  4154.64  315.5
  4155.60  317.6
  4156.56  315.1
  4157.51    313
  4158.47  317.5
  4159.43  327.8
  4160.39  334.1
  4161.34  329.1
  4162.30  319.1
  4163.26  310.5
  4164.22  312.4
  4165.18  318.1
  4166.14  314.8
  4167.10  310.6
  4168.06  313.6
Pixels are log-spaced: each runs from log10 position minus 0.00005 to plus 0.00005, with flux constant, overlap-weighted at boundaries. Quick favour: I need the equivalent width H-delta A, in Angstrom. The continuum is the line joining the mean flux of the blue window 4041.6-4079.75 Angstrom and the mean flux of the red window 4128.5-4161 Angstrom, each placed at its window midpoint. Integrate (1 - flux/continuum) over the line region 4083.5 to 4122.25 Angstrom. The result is 4.91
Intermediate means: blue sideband 311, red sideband 317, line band 274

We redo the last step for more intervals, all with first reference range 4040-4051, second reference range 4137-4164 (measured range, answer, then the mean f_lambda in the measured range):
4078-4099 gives 1.6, 293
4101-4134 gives 3.5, 284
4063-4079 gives 0.4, 308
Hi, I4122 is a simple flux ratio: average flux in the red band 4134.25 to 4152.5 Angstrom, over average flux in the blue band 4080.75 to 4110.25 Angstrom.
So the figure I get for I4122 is 1.2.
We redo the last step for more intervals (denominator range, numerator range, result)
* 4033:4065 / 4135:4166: 1.01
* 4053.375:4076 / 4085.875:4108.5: 0.83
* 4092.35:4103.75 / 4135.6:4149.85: 1.36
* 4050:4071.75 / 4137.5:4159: 1.02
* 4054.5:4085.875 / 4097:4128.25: 0.88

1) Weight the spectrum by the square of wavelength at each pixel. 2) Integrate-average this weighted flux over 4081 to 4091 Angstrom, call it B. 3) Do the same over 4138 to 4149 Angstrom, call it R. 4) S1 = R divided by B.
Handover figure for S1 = 1.08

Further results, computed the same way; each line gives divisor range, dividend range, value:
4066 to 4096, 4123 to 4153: 1.07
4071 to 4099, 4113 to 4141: 1.06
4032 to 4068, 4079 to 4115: 0.88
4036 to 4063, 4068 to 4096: 0.97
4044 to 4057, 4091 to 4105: 0.79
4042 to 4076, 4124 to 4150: 1.05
